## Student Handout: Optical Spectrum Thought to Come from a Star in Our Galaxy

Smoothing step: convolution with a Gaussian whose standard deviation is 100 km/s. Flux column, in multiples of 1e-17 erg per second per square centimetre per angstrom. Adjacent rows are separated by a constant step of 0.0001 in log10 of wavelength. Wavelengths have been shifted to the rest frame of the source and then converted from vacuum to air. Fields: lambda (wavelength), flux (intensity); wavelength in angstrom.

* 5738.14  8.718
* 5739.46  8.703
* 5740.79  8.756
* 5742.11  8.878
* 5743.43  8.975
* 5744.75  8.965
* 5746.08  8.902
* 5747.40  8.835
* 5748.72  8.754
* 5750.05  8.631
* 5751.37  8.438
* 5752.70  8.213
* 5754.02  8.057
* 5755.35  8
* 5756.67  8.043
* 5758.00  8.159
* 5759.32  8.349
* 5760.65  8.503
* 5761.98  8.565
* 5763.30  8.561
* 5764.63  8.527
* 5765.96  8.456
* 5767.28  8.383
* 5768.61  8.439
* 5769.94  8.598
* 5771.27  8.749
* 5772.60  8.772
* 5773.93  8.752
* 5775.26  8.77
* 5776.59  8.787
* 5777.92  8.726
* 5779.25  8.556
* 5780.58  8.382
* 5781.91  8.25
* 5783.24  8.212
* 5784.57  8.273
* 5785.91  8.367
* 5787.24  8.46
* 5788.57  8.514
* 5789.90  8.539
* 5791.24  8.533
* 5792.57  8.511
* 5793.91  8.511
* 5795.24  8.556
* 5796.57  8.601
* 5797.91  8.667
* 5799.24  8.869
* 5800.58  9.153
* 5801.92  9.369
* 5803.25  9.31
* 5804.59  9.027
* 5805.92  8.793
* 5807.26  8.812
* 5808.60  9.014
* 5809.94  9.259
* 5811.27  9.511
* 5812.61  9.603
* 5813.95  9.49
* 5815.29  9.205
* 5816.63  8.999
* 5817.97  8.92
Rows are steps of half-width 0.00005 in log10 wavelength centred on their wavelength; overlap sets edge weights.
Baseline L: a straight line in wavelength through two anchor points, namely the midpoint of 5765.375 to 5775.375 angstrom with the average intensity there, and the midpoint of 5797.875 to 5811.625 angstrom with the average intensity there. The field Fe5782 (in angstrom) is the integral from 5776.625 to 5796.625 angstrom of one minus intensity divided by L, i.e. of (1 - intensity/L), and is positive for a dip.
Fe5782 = 0.8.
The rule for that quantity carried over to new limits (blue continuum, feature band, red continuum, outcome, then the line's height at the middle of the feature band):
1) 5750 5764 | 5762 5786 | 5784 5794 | -0.43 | 8.39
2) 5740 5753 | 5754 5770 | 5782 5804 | 0.64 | 8.71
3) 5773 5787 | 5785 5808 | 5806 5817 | 0.37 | 8.88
